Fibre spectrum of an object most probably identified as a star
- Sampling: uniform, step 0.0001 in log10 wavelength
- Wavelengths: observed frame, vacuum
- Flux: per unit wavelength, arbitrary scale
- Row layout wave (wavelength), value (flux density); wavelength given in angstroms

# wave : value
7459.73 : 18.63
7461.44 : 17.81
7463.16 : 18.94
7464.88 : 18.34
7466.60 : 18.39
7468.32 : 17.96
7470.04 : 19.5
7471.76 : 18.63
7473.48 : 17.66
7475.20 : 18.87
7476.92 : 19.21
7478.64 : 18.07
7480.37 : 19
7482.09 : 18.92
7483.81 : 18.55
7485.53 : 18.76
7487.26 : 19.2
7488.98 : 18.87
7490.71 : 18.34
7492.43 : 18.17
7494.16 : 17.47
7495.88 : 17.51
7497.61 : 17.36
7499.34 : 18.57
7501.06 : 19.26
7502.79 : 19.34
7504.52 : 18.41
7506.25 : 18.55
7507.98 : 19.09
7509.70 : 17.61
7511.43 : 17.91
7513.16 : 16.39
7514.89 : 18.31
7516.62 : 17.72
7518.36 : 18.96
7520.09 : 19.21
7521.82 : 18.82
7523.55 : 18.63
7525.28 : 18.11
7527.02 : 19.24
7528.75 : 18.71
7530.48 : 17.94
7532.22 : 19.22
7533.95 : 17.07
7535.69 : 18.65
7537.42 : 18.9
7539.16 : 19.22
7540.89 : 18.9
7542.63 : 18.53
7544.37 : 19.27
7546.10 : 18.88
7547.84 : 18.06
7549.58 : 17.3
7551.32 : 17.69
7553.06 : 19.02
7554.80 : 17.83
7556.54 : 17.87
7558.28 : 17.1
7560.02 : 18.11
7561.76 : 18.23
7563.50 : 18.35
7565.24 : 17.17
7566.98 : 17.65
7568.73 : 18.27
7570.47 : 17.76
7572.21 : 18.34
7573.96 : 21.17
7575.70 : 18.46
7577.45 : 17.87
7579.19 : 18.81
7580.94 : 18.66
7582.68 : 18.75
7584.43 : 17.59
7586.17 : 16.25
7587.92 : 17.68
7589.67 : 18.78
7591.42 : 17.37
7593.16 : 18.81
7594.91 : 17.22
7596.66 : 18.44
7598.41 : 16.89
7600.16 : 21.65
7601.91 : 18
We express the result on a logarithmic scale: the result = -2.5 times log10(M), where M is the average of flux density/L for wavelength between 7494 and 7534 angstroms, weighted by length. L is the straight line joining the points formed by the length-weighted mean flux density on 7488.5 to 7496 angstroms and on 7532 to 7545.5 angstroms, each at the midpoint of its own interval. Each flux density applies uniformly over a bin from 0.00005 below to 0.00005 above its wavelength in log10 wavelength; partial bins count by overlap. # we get 0.002 mag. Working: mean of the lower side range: 18.1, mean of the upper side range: 18.7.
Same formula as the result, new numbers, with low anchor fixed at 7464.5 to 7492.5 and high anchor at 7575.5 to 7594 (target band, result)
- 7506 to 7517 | 0.03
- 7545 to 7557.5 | 0.01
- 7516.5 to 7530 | -0.02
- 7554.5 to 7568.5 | 0.02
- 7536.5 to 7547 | -0.04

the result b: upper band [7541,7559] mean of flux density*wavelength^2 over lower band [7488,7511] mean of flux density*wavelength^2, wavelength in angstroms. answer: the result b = 1.00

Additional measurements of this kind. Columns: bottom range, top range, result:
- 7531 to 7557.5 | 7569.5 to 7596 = 1.00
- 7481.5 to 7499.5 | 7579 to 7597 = 1.01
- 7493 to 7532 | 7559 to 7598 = 1.01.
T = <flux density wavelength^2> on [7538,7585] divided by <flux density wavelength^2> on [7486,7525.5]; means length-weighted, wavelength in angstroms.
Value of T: 1.0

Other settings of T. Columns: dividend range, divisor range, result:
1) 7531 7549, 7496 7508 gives 1.02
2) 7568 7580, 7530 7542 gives 1.02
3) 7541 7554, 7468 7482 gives 1.01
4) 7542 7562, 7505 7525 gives 1.00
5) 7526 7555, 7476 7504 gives 1.01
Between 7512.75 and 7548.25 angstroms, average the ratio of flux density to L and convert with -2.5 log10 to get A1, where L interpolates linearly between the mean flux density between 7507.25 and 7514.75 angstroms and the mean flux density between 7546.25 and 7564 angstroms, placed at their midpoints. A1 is -0.04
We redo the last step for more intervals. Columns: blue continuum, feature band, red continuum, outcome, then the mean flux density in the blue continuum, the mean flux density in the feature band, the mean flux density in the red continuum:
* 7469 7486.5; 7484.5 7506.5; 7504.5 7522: 0.00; 18.7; 18.4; 18.2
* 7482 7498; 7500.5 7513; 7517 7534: 0.00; 18.3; 18.5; 18.6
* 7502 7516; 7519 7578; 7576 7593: -0.02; 18.2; 18.4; 18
